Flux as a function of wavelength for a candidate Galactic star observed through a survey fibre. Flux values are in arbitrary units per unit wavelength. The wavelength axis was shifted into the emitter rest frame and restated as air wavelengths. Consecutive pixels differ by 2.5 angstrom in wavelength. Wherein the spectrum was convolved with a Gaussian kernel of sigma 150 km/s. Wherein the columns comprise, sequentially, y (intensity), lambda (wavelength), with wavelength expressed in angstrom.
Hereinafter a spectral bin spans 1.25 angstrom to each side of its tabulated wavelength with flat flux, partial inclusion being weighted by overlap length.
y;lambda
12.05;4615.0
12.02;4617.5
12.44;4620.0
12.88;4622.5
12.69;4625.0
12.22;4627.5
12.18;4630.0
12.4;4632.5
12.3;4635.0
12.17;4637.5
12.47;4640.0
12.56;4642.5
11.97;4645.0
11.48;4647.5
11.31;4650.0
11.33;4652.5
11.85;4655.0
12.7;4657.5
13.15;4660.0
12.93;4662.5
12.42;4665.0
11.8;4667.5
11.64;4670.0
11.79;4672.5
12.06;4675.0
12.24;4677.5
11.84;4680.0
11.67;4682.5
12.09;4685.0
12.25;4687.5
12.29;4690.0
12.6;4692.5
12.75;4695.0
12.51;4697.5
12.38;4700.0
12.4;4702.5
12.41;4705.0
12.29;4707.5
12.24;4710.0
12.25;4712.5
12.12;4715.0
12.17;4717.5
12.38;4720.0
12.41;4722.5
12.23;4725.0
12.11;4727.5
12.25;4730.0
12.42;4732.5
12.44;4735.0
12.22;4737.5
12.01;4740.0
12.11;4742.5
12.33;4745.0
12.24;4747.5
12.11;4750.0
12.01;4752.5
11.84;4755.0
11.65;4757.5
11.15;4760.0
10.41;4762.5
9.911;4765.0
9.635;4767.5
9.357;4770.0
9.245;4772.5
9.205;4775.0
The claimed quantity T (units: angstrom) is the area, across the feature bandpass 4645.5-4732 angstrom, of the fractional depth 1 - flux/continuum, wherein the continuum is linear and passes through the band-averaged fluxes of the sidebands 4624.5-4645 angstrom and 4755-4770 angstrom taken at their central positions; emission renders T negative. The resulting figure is -4.6 angstrom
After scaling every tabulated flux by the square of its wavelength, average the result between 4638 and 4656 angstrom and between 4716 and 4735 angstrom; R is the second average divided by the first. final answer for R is 1.1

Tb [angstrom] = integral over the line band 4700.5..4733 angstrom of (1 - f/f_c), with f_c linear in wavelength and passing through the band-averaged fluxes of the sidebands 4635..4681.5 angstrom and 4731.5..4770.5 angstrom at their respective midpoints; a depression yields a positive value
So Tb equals -1.5 angstrom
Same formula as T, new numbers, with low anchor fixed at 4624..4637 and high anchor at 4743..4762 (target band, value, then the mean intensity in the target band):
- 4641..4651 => 0.34 angstrom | 11.9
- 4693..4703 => -0.38 angstrom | 12.5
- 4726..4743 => -0.43 angstrom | 12.2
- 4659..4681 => -0.03 angstrom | 12.2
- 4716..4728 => -0.29 angstrom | 12.3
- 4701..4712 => -0.27 angstrom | 12.3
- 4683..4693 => -0.10 angstrom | 12.2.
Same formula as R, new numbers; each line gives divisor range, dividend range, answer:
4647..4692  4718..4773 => 0.99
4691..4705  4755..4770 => 0.87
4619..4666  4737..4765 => 1.00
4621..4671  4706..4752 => 1.04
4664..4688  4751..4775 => 0.91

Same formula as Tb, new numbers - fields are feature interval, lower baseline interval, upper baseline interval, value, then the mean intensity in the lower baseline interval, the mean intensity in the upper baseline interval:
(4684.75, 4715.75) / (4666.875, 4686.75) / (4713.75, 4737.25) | -0.72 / 11.9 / 12.3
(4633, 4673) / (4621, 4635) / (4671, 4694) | 0.53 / 12.5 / 12.1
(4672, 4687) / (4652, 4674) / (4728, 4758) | 0.27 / 12.2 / 12.1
